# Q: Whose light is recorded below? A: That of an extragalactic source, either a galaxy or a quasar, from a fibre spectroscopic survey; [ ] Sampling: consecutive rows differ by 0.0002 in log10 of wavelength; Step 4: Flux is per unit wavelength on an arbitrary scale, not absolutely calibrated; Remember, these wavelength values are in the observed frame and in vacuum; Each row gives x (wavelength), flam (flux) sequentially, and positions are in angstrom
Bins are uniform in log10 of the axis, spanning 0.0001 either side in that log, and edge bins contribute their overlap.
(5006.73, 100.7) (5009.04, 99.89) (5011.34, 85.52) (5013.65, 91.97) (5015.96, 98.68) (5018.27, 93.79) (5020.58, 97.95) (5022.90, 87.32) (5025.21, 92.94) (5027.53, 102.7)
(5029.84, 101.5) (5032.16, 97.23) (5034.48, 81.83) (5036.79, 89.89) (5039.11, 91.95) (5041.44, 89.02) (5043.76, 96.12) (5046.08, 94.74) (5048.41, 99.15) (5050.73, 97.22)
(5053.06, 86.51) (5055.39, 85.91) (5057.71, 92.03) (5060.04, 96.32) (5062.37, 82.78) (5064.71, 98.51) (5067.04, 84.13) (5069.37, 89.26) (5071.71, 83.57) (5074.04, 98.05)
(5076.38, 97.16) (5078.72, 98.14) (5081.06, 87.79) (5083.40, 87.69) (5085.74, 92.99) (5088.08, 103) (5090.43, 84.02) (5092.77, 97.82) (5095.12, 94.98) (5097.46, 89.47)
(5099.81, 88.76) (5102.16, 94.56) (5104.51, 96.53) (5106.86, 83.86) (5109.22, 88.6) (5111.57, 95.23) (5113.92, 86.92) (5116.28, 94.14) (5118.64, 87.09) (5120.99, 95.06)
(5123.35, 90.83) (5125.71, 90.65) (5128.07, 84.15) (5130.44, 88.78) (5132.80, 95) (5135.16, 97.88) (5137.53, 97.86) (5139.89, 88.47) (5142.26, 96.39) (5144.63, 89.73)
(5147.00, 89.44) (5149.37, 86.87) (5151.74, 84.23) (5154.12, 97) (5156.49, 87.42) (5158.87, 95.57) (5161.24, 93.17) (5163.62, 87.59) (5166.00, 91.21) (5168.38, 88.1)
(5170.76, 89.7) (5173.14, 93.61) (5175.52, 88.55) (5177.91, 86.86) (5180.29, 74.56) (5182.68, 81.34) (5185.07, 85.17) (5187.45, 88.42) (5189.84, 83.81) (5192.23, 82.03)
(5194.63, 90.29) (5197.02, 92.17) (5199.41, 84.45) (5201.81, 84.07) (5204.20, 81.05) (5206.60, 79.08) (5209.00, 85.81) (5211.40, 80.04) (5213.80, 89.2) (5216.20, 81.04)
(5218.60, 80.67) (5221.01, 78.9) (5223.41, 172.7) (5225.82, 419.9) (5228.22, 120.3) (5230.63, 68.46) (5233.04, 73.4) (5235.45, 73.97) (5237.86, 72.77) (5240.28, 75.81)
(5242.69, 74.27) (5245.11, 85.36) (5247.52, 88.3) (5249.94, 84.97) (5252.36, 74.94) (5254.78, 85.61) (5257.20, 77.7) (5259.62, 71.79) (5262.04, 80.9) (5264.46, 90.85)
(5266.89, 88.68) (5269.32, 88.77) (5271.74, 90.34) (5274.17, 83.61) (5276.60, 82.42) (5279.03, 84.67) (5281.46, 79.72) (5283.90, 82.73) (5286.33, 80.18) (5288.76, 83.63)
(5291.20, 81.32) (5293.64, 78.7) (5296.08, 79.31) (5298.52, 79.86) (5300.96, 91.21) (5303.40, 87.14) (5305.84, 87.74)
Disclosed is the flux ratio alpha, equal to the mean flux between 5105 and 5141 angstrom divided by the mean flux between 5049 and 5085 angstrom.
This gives 1.00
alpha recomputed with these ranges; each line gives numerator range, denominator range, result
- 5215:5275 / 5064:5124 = 1.08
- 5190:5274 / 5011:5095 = 1.03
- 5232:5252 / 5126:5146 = 0.85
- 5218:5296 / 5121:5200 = 1.07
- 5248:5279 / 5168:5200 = 0.97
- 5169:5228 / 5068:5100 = 1.11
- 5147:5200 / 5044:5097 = 0.95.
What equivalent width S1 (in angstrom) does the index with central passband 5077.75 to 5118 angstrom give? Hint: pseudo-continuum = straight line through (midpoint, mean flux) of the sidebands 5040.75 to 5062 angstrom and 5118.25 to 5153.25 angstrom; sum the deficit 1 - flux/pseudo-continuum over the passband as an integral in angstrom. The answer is -0.1 angstrom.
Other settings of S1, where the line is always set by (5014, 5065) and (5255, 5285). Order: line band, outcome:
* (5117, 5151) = -0.7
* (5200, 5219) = 0.7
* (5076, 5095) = -0.5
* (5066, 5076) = 0.3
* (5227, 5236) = 0.0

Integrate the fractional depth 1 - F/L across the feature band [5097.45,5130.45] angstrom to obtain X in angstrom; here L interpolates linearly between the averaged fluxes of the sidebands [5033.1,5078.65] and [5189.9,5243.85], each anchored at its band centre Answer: 1.6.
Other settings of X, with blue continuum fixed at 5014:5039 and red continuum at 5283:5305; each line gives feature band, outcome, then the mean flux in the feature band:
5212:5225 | -3.48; 109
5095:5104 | -0.08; 92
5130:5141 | -0.54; 94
